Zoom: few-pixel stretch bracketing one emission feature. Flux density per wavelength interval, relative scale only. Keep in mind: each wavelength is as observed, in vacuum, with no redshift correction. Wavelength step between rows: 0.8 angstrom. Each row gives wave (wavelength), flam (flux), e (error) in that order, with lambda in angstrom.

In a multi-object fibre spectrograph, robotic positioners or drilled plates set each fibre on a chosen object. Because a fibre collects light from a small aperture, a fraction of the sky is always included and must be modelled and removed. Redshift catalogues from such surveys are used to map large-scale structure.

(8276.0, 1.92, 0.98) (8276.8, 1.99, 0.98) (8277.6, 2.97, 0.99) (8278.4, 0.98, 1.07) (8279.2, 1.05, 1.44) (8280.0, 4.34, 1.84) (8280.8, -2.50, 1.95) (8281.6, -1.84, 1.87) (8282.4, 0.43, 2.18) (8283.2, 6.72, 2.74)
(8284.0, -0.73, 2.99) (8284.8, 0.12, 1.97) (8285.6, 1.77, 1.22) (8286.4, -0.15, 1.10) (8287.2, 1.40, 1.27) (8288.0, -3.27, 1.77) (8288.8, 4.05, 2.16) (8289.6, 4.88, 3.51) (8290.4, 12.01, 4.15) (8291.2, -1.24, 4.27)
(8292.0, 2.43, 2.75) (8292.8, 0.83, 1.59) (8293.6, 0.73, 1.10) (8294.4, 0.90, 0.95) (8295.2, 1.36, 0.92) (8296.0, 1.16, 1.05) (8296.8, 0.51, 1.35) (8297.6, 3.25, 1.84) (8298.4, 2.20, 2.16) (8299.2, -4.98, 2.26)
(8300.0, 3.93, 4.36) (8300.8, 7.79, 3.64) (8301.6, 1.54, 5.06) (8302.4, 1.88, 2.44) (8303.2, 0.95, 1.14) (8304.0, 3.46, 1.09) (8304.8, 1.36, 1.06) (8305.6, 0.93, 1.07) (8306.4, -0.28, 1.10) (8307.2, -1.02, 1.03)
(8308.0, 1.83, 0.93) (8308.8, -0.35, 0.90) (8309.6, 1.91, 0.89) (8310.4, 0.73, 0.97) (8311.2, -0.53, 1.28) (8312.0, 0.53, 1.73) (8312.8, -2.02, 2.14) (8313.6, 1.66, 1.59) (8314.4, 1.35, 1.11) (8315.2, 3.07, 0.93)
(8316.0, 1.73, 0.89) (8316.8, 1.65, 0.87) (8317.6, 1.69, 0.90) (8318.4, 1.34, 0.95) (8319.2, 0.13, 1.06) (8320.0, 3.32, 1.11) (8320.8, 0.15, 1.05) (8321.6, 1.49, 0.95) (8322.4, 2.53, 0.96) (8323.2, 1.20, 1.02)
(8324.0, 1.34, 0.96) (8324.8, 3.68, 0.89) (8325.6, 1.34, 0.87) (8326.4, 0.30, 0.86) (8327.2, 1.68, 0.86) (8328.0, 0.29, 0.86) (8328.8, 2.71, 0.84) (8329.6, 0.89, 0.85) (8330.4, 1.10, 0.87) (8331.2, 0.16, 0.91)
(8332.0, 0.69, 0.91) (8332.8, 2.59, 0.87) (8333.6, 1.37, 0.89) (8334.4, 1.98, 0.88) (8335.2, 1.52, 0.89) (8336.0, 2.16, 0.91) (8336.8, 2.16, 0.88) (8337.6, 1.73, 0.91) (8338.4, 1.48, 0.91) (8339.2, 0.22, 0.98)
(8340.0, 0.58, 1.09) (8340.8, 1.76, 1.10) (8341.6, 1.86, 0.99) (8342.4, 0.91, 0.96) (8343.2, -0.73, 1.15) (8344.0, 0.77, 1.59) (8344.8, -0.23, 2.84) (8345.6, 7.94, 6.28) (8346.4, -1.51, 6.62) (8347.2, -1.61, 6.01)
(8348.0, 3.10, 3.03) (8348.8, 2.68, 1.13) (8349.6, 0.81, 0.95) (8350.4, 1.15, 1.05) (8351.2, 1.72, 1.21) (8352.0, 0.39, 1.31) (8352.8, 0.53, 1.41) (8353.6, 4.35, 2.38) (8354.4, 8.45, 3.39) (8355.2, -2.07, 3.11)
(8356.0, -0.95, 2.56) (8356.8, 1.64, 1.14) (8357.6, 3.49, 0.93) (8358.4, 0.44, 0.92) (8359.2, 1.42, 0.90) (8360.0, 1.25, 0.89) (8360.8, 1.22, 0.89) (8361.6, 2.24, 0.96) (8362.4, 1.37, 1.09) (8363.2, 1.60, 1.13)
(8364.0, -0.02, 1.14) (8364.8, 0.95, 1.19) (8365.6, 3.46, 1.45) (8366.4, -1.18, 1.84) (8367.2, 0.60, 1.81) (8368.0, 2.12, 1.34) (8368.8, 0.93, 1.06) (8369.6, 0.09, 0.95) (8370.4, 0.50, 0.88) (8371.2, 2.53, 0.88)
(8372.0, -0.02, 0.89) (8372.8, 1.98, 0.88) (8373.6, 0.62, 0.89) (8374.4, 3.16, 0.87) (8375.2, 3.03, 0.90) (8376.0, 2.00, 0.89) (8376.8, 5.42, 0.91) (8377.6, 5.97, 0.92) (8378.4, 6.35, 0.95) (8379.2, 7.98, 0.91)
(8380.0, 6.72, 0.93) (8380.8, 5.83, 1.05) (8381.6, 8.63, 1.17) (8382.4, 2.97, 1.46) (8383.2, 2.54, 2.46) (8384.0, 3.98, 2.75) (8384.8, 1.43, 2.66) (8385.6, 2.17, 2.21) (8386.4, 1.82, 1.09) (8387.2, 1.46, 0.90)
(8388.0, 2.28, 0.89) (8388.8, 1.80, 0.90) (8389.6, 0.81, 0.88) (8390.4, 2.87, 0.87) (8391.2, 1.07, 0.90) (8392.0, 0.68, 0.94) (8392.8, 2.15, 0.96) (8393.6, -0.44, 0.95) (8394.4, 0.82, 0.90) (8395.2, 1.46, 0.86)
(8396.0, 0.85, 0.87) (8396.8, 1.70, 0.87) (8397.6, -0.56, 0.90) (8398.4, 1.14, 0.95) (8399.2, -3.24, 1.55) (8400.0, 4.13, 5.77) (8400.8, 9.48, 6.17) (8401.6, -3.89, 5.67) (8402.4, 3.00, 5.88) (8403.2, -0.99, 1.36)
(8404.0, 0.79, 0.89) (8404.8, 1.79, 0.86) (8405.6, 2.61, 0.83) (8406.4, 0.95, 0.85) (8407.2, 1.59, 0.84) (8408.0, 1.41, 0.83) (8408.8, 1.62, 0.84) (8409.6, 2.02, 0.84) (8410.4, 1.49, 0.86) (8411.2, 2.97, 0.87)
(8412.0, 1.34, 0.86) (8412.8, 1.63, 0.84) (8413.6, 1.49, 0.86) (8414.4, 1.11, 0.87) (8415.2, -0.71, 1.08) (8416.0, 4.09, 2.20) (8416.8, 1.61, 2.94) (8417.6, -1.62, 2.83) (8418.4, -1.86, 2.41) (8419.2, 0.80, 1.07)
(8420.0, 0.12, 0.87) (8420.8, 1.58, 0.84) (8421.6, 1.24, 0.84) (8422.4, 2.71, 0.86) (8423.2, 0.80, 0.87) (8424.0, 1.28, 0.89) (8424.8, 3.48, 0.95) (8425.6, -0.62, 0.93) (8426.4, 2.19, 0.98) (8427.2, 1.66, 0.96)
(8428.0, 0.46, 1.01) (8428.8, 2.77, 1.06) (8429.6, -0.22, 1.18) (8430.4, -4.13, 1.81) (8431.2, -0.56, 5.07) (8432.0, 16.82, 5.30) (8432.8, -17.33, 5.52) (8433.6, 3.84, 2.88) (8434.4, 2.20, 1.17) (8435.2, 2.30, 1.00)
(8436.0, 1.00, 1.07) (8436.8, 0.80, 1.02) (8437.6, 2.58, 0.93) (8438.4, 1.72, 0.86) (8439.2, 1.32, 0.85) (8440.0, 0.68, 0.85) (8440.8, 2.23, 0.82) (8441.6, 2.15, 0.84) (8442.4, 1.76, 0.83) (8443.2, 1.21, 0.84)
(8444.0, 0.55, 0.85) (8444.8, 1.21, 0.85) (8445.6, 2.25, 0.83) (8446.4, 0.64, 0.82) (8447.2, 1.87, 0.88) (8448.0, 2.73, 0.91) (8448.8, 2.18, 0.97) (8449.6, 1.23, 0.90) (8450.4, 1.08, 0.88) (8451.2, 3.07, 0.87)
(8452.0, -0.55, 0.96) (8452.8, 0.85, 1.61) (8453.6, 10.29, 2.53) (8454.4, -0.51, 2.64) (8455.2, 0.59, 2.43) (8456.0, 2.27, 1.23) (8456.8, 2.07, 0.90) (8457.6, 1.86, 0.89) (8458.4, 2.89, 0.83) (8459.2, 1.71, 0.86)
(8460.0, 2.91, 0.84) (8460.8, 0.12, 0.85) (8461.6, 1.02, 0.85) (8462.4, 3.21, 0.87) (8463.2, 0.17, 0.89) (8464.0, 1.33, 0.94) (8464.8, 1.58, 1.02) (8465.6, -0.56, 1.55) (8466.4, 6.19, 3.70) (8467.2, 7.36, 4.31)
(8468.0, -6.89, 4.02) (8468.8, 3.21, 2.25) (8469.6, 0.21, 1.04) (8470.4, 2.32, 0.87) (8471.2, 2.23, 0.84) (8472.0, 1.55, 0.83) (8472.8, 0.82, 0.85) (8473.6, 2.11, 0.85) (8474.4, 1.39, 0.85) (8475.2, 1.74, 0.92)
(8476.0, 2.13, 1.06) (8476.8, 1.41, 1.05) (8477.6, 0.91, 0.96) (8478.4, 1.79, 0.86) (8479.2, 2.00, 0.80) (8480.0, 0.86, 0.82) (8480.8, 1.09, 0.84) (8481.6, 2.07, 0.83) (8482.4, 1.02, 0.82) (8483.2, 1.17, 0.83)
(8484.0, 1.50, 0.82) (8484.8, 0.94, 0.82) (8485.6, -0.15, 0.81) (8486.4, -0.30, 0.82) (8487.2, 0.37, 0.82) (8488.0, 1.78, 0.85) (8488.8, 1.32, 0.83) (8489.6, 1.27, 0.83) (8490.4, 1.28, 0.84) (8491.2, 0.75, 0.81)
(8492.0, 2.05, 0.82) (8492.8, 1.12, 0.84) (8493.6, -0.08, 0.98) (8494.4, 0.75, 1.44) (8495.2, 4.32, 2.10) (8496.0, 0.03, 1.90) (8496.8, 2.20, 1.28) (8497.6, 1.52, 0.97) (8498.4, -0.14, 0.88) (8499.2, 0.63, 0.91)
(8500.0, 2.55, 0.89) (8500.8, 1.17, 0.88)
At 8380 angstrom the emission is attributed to Hgamma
